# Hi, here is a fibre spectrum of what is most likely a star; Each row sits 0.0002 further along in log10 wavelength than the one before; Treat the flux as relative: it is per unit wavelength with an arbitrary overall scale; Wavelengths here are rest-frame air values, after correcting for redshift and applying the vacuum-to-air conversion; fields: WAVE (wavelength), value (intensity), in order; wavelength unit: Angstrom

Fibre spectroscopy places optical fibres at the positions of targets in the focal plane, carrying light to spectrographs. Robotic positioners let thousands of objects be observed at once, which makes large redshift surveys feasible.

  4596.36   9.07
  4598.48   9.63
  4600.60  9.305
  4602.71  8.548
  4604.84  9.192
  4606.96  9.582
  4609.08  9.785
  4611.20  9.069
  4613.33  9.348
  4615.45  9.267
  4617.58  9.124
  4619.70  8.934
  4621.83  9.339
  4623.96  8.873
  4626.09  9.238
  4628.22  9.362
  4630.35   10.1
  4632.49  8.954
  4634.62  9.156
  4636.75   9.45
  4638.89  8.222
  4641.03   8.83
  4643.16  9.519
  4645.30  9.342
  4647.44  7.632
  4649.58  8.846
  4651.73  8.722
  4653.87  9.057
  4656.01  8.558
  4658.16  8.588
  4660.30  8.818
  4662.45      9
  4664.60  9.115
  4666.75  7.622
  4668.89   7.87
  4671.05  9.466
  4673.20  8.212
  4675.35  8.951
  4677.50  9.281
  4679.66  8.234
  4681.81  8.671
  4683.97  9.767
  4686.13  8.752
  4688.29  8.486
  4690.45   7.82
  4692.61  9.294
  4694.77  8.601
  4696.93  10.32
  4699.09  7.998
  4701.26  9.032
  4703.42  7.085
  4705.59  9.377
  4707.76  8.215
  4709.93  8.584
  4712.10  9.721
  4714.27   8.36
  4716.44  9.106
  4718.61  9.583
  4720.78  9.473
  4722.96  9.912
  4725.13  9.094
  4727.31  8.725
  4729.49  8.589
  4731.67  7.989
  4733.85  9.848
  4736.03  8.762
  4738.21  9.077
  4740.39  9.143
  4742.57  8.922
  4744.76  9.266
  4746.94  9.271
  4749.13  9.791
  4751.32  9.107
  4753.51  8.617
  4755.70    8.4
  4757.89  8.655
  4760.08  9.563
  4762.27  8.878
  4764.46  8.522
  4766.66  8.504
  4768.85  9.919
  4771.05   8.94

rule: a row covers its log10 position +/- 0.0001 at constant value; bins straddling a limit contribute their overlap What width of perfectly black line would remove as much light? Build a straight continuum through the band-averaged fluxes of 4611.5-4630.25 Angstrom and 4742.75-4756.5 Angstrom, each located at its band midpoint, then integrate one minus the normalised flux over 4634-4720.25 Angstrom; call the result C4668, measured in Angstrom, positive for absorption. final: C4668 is 3.55 Angstrom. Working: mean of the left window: 9.23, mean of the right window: 9.07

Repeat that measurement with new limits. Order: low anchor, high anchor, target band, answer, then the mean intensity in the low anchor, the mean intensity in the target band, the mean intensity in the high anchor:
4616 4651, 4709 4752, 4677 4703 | 0.8 Angstrom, 9.06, 8.8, 9.12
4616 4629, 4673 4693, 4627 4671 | 0.6 Angstrom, 9.15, 8.85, 8.75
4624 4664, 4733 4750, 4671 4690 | 0.6 Angstrom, 8.96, 8.8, 9.25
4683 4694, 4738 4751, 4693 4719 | 0.3 Angstrom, 8.81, 8.83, 9.25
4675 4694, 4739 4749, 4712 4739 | 0.0 Angstrom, 8.8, 9.07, 9.21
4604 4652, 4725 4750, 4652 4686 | 1.3 Angstrom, 9.13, 8.75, 9.03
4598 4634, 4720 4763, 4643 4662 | 0.9 Angstrom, 9.27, 8.76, 9.05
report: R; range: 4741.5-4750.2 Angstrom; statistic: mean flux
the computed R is 9.31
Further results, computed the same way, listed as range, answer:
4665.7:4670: 7.76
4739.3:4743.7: 9.03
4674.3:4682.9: 8.78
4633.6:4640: 8.94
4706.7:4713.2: 8.84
